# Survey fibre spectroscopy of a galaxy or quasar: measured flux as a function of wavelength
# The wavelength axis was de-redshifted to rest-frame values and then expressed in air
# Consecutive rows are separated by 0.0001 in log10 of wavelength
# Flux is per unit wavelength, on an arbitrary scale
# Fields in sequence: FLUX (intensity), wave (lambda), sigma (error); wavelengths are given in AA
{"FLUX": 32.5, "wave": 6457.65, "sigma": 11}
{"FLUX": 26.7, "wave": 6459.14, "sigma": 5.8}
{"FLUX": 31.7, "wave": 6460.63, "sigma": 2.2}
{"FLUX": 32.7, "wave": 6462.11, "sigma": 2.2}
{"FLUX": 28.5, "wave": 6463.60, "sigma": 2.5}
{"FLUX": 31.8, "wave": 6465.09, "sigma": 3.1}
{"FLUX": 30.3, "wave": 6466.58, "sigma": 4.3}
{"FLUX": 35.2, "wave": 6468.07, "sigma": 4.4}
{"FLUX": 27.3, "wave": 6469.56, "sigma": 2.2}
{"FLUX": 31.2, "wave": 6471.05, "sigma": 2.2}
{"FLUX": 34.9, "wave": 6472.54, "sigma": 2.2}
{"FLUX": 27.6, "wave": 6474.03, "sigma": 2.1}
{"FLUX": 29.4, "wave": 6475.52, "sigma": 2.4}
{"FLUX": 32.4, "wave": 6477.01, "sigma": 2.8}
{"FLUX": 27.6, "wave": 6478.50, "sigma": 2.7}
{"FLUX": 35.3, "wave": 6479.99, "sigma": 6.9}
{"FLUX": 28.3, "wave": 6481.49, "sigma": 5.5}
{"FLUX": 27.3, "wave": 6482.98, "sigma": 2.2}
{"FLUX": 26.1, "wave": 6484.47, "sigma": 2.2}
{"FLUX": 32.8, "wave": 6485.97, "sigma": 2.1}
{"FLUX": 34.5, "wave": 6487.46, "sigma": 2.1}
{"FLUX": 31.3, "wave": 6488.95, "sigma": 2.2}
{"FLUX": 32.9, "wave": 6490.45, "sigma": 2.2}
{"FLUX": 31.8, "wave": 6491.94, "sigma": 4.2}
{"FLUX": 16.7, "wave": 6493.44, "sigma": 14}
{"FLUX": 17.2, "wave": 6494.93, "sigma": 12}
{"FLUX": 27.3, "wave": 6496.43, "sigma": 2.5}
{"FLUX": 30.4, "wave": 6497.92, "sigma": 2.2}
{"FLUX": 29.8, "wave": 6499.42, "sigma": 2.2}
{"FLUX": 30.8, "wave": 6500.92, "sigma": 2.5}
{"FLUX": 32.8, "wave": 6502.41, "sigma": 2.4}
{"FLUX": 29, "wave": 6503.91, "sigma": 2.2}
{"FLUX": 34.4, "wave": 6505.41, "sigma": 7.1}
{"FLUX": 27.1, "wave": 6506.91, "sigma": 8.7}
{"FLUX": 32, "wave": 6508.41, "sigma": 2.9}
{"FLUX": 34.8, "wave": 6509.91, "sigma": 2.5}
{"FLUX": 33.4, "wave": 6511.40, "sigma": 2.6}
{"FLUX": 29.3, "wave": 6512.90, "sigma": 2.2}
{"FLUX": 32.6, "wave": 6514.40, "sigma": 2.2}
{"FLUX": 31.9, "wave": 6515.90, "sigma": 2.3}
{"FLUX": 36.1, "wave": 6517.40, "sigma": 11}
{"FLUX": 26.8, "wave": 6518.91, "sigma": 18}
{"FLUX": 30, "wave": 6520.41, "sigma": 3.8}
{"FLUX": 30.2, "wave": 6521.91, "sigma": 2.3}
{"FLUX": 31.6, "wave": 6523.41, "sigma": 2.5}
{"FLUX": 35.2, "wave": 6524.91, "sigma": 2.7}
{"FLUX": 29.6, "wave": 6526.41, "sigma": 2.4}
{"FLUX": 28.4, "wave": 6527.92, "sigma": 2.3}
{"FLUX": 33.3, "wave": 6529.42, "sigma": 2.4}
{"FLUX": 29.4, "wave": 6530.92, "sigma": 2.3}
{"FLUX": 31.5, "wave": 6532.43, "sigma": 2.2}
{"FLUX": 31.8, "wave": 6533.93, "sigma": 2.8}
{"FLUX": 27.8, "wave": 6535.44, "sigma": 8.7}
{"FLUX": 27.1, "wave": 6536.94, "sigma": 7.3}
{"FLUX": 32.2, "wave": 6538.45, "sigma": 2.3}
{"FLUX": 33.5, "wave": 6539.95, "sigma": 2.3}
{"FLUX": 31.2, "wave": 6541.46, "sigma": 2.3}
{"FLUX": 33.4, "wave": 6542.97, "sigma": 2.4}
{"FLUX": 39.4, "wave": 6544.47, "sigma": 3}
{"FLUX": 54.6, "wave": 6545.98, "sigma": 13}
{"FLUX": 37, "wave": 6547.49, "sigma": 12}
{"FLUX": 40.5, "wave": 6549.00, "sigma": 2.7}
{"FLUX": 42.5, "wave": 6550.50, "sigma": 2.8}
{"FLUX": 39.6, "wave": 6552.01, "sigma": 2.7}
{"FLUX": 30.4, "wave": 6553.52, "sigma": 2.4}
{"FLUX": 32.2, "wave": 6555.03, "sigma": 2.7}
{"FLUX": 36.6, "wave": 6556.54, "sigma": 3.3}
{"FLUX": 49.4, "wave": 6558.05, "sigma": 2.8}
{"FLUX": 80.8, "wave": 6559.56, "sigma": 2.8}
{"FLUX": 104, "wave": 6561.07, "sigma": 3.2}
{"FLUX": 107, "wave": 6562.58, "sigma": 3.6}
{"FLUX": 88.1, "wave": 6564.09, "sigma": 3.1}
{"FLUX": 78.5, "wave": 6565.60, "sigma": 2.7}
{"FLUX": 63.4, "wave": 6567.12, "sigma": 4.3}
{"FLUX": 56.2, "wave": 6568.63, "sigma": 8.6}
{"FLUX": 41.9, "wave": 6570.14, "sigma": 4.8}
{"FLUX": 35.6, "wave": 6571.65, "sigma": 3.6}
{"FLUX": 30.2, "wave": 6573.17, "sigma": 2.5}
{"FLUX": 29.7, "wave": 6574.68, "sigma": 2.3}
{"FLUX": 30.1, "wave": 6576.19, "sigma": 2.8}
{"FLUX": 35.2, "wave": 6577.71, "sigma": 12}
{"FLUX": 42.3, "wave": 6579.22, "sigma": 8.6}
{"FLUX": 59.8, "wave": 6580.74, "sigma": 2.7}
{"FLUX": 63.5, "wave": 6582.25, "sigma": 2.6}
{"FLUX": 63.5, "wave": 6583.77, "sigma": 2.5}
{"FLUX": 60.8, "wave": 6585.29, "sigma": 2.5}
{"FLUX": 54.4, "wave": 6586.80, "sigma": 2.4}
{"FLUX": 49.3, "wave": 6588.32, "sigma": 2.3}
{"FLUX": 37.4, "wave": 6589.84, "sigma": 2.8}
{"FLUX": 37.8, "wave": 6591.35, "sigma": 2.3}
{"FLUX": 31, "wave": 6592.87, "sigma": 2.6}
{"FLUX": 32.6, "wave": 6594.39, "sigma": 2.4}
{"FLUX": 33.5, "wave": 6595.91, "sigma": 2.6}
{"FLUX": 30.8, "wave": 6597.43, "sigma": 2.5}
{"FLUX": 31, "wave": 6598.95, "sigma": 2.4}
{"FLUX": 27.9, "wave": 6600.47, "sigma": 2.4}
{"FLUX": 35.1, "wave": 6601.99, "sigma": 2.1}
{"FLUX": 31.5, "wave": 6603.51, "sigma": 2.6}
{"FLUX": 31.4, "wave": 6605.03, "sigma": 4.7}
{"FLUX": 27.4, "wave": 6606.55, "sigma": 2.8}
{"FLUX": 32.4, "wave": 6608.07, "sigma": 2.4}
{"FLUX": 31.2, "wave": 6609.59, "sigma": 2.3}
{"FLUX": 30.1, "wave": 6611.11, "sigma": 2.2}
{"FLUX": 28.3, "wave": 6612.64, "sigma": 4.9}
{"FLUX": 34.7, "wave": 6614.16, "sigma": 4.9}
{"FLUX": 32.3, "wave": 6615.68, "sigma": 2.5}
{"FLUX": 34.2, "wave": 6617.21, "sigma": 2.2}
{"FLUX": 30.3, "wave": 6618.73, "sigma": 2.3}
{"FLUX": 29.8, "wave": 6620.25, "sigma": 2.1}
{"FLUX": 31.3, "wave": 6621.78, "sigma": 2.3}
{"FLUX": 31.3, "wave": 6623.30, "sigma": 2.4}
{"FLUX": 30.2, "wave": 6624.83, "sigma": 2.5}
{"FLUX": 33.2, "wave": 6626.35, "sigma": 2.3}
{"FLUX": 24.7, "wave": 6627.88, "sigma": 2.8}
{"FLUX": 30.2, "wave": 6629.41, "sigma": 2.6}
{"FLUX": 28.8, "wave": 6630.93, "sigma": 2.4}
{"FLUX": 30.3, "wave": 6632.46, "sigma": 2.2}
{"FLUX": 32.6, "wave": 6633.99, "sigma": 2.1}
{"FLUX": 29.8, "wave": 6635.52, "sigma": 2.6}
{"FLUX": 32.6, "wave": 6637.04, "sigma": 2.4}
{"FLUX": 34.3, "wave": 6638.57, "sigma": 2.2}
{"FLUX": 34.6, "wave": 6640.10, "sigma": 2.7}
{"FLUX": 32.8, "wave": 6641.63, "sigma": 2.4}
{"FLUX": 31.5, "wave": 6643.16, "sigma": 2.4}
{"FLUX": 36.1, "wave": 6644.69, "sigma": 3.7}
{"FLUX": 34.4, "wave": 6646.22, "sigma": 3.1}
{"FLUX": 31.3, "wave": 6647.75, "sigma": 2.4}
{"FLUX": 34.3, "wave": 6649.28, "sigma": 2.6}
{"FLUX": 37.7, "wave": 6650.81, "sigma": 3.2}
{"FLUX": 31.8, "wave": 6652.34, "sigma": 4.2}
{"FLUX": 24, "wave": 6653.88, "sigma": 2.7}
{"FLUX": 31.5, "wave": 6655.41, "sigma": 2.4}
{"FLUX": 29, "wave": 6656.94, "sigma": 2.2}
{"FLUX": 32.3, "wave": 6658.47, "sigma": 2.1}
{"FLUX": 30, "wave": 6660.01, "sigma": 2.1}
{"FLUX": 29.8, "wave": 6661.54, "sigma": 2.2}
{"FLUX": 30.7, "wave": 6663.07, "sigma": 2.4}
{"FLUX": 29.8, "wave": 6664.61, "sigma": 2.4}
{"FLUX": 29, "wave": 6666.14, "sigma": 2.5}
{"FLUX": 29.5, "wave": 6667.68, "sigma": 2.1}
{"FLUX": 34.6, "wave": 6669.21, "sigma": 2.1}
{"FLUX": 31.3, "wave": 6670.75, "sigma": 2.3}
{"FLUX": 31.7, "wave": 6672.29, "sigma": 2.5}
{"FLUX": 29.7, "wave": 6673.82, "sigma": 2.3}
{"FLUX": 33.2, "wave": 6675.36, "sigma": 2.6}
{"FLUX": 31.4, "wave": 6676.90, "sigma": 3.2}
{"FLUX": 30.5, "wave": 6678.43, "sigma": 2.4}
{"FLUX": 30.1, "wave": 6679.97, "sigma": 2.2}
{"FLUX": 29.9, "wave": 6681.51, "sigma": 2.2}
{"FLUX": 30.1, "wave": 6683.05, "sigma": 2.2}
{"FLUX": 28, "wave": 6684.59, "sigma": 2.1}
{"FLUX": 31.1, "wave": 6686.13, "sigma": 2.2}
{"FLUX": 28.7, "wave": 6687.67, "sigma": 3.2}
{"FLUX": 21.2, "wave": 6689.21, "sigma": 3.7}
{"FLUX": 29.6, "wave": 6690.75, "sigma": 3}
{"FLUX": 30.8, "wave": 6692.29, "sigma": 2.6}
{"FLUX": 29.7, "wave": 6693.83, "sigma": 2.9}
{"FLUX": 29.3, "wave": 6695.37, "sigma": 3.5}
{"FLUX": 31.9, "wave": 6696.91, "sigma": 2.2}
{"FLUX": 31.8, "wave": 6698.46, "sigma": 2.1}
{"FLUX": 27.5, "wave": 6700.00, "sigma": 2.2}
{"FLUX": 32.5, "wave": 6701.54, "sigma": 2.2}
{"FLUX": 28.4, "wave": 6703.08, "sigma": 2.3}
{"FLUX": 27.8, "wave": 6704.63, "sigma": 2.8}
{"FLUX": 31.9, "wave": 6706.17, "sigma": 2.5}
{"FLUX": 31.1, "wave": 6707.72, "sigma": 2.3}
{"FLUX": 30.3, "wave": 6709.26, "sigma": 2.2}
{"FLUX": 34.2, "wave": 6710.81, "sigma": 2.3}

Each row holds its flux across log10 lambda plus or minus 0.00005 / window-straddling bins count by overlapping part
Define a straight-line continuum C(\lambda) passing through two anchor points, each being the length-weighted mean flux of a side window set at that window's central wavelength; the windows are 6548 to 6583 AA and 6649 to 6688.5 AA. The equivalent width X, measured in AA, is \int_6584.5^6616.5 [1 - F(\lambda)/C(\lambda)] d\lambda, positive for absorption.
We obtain 7.21 AA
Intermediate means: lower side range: 52.8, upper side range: 30.7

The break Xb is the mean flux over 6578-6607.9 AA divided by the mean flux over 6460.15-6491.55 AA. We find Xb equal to 1.3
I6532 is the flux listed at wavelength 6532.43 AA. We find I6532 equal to 31.5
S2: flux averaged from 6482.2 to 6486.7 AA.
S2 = 28.7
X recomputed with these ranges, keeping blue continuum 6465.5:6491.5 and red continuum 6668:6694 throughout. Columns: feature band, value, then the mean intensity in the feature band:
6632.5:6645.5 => -1.1 AA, 32.9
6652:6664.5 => 0.1 AA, 29.8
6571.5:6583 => -4.0 AA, 41.1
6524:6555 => -3.8 AA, 34.4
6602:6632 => -0.5 AA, 30.8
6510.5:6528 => -0.4 AA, 31.4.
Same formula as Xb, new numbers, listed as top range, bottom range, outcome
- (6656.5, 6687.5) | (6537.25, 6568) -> 0.58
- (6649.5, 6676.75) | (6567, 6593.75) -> 0.69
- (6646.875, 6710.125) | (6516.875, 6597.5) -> 0.70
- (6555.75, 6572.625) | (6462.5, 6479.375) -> 2.18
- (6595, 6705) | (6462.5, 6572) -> 0.83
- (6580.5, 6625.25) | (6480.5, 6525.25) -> 1.23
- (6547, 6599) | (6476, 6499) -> 1.71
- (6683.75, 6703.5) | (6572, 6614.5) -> 0.77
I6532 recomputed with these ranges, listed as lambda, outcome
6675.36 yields 33.2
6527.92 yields 28.4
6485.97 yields 32.8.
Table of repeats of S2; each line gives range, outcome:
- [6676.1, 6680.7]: 30.7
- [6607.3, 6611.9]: 31.2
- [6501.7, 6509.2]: 31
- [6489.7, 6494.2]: 27.1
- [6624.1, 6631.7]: 29.4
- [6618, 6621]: 30.1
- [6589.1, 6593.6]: 35.5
